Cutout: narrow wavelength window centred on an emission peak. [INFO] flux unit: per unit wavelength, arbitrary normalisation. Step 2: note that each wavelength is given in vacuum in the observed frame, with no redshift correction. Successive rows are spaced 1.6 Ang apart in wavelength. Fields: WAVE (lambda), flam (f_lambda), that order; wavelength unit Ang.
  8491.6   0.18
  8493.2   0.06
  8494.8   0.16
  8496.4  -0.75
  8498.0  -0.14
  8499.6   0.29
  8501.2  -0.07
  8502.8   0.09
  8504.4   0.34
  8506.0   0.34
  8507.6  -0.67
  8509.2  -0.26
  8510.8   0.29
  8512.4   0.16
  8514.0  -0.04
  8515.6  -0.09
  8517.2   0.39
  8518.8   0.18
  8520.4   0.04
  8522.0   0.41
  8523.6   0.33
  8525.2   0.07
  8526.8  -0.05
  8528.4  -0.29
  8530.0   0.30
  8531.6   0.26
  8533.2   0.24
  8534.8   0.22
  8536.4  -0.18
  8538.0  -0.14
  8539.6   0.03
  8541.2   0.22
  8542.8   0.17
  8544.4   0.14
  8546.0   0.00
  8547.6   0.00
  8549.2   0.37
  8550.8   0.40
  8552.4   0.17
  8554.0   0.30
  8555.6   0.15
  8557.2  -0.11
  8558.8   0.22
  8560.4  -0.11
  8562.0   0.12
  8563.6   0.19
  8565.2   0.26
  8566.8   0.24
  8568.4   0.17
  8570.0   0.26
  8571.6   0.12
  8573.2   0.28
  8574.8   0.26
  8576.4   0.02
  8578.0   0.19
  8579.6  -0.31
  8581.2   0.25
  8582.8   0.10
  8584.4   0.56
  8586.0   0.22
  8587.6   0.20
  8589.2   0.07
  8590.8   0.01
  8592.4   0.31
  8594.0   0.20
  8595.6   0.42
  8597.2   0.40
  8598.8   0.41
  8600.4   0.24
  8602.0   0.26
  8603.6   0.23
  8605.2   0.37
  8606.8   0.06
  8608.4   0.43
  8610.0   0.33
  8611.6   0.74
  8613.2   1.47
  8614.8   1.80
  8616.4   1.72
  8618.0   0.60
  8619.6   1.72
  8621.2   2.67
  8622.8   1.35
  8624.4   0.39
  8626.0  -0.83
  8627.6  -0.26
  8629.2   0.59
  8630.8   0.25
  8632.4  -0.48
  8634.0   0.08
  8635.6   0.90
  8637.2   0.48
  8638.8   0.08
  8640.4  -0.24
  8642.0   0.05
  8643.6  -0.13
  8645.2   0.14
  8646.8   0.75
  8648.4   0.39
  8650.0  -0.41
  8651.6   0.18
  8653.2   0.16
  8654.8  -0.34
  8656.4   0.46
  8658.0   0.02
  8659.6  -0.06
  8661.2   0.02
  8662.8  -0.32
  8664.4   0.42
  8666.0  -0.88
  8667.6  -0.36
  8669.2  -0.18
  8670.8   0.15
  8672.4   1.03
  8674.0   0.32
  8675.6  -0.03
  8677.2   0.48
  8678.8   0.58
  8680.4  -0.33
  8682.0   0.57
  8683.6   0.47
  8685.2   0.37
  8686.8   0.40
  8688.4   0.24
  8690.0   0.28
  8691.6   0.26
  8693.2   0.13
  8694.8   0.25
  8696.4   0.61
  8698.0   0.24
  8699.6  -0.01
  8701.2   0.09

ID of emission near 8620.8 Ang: [O II] 3727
